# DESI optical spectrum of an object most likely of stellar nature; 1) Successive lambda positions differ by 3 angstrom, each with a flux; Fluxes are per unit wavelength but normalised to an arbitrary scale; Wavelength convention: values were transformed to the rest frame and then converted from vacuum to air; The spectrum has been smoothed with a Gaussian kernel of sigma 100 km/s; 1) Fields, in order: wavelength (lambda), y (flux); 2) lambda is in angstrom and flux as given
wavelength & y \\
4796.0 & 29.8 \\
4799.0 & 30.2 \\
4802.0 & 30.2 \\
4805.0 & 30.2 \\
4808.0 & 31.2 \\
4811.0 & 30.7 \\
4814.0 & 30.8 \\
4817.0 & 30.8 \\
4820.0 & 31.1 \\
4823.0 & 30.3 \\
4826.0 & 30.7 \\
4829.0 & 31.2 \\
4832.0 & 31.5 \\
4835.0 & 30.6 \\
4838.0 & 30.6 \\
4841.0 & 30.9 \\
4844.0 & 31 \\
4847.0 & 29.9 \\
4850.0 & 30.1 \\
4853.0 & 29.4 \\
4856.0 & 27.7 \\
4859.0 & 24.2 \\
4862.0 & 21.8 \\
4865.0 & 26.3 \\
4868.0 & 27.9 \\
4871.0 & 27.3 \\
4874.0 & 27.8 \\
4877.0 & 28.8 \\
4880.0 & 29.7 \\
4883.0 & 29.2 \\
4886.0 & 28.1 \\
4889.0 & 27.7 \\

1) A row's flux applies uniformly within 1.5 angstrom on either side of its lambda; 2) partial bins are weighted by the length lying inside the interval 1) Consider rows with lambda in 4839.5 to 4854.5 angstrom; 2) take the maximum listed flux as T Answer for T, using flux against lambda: 31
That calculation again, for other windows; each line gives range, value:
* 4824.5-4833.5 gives 31.5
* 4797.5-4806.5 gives 30.2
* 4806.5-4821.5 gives 31.2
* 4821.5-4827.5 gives 30.7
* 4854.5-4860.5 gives 27.7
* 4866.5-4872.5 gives 27.9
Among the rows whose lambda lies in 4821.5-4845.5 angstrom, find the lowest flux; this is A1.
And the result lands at 30.3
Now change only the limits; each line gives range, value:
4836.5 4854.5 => 29.4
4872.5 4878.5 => 27.8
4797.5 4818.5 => 30.2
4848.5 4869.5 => 21.8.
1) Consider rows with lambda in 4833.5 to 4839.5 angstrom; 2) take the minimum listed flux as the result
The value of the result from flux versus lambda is 30.6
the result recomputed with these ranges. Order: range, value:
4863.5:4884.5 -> 26.3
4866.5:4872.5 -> 27.3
